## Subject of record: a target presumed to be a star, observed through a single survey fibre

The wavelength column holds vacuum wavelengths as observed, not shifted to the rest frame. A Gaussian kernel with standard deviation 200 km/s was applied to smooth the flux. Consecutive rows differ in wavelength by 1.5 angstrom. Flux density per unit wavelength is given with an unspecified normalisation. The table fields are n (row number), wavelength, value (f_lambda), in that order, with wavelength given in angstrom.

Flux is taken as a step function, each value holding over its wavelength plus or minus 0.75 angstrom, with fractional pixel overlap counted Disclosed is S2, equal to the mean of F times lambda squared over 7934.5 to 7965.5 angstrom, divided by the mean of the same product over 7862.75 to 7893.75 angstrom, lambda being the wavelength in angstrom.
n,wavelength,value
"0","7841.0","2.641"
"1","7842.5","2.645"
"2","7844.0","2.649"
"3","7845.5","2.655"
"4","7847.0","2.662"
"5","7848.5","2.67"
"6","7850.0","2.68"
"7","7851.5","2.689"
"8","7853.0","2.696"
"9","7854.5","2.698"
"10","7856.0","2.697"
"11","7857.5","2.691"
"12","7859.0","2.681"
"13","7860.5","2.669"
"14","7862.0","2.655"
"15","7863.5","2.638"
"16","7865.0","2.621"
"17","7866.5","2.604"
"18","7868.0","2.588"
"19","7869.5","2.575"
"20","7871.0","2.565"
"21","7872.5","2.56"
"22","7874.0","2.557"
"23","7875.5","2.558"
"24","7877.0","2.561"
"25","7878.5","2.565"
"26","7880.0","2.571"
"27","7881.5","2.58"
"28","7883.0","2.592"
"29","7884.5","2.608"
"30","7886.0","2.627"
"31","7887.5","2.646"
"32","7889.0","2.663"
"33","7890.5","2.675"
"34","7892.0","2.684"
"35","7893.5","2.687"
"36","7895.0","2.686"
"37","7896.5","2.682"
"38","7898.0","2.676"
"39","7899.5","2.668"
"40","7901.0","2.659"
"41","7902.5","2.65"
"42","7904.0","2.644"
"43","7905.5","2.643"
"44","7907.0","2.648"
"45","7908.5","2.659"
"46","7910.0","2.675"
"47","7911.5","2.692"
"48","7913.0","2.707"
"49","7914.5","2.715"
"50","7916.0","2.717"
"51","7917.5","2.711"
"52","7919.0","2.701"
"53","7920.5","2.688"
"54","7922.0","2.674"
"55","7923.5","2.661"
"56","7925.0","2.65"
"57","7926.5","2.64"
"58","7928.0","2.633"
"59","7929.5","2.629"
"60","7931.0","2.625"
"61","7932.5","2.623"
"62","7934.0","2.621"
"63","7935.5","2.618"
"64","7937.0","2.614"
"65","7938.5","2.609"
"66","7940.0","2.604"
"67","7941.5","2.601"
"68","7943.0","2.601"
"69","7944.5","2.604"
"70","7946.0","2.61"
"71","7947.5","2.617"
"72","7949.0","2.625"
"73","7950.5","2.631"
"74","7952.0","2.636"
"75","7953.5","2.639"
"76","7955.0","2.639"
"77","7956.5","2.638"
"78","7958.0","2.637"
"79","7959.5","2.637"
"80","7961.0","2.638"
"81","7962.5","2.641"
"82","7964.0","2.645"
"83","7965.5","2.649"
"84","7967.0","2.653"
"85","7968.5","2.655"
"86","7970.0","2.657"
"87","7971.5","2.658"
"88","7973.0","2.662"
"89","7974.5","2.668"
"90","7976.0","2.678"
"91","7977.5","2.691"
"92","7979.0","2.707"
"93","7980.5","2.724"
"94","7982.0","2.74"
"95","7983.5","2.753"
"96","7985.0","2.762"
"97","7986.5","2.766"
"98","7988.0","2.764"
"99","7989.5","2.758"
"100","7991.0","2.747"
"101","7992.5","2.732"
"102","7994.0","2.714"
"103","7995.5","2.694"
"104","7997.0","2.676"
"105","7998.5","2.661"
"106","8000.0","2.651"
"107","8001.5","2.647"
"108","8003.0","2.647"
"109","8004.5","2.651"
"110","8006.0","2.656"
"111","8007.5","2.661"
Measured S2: 1.03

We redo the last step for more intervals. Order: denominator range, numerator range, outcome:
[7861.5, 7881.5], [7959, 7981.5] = 1.06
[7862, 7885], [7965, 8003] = 1.07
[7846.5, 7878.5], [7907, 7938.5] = 1.03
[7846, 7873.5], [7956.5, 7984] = 1.04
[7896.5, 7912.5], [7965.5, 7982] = 1.02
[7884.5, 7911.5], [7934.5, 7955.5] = 0.99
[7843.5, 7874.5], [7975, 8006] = 1.06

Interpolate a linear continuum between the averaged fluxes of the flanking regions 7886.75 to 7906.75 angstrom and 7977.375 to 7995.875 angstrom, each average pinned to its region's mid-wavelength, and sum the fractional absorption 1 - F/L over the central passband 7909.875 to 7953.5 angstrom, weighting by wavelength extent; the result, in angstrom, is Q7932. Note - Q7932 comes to 0.8 angstrom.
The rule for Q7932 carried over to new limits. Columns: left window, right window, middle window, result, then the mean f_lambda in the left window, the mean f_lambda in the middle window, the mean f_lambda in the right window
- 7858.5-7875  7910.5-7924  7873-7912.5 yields 0.3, 2.61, 2.64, 2.7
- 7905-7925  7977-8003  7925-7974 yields 1.2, 2.68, 2.63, 2.72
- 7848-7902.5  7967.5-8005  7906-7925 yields -0.2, 2.64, 2.69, 2.7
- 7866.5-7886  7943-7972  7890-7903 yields -0.4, 2.58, 2.67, 2.64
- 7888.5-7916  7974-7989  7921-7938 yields 0.4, 2.67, 2.64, 2.73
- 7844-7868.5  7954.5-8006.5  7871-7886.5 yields 0.5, 2.66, 2.58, 2.68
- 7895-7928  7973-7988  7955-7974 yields 0.4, 2.67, 2.65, 2.72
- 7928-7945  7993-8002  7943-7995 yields -0.5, 2.61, 2.67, 2.68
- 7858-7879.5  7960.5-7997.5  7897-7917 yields -0.3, 2.6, 2.67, 2.7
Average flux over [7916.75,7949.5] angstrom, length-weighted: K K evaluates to 2.63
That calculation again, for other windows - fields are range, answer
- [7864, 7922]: 2.64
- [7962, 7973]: 2.65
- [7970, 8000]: 2.71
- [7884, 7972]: 2.65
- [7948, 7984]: 2.66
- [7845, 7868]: 2.66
